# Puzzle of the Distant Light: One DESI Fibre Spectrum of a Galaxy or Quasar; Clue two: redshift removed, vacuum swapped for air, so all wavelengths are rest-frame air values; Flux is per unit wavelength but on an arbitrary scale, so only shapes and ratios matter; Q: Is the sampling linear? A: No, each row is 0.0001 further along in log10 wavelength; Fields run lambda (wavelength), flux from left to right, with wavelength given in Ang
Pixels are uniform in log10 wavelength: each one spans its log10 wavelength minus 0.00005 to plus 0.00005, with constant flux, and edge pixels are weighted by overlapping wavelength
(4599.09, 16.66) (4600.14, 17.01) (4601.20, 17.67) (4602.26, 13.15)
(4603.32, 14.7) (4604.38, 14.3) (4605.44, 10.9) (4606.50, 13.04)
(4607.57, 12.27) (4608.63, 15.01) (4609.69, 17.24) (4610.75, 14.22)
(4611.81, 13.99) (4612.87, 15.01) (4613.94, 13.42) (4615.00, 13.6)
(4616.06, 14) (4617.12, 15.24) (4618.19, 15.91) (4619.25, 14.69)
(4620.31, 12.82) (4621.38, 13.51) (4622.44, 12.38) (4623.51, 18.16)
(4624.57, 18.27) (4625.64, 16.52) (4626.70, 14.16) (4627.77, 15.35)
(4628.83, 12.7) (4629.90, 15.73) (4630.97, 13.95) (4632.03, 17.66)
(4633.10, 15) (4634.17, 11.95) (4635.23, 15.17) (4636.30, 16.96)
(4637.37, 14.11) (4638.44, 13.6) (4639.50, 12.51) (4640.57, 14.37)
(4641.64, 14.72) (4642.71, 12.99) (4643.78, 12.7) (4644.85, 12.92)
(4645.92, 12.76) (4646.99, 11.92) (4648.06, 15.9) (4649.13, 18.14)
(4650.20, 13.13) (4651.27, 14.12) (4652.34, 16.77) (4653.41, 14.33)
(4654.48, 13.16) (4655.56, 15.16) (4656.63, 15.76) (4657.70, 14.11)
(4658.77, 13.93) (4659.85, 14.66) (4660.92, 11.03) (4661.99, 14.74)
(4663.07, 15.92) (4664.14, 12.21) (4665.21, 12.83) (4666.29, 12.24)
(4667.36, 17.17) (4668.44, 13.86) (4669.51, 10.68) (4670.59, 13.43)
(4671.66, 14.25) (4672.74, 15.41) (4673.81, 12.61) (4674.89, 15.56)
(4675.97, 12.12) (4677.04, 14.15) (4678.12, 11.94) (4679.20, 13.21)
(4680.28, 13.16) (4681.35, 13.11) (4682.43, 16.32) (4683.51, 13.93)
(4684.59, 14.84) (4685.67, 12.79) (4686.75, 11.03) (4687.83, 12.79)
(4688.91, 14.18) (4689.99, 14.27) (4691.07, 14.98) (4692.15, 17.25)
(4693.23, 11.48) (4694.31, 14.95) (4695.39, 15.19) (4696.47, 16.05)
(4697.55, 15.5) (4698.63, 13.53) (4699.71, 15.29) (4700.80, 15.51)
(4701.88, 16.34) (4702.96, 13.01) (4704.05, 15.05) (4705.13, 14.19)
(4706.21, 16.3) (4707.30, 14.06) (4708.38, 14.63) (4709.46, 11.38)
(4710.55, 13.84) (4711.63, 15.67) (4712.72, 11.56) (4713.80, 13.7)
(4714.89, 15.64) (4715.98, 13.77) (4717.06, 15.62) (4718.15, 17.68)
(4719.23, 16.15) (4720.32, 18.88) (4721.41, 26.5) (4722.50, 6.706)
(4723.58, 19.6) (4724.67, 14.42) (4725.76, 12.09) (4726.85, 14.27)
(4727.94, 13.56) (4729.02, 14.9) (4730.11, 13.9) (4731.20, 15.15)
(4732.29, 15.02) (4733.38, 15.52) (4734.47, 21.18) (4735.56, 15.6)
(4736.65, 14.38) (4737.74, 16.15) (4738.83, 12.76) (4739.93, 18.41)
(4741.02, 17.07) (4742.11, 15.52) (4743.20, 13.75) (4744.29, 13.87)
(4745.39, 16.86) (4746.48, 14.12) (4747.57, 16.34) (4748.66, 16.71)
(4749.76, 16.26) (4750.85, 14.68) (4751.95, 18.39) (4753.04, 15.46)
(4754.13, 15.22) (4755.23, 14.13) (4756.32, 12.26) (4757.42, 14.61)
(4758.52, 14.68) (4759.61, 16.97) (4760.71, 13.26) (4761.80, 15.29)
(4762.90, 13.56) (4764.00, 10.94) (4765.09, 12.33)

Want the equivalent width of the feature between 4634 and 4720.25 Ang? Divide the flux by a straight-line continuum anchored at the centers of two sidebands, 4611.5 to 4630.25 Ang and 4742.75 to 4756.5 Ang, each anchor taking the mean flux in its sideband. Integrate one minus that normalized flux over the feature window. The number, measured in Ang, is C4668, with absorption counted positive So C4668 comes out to 4.5 Ang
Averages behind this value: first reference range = 14.7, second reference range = 15.3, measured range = 14.2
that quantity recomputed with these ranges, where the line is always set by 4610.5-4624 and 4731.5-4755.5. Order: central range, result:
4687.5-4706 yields 0.7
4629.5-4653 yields 0.4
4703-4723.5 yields 0.4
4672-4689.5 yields 1.7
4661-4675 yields 1.1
